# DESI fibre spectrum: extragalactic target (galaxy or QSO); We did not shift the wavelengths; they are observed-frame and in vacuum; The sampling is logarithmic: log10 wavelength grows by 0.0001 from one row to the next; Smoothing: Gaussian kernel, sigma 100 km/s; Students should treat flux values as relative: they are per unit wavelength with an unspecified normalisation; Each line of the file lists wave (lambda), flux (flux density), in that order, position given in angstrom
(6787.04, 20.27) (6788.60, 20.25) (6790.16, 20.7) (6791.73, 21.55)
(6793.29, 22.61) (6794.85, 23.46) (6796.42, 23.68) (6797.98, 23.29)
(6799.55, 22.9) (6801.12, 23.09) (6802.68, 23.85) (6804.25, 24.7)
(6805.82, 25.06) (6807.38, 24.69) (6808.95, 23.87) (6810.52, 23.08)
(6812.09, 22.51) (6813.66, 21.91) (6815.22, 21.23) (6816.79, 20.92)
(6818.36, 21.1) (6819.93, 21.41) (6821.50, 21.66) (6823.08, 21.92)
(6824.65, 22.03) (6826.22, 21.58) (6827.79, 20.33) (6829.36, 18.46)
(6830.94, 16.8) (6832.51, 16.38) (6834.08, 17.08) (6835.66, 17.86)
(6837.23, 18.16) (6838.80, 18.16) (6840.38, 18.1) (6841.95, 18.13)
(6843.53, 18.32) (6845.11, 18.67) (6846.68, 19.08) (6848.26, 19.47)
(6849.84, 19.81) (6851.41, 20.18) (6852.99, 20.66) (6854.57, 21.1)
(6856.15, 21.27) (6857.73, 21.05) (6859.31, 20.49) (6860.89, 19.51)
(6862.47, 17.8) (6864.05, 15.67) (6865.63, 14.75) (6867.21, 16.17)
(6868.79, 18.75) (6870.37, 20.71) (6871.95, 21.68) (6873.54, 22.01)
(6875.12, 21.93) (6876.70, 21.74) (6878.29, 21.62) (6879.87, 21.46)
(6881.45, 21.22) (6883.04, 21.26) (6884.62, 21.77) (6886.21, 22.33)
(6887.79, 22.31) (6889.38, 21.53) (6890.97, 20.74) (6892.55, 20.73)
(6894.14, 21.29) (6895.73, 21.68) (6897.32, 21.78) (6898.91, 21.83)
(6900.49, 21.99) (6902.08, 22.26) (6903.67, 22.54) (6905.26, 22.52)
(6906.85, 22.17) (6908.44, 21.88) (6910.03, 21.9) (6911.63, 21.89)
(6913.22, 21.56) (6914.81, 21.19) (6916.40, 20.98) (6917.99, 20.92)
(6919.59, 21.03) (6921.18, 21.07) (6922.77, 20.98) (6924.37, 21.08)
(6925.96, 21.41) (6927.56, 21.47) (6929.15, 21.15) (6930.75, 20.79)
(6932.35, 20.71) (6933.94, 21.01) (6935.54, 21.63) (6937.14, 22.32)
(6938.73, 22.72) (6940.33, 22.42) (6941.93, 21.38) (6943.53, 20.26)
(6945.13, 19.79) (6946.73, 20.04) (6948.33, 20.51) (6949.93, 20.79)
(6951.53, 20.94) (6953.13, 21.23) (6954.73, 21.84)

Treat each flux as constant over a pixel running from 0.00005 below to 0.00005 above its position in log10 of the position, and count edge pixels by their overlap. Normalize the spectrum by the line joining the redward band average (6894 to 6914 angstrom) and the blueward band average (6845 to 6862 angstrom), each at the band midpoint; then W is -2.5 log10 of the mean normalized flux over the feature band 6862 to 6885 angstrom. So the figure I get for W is 0.05 mag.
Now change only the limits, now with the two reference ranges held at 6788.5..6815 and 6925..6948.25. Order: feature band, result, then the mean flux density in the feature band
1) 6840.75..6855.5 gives 0.15 mag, 19.5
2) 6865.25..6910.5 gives 0.03 mag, 21.3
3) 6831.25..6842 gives 0.27 mag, 17.6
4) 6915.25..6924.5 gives 0.02 mag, 21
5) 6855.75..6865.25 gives 0.17 mag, 19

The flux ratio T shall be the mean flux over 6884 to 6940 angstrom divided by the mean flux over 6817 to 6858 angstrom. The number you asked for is 1.1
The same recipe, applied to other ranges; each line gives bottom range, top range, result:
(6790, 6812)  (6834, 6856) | 0.81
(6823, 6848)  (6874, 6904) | 1.16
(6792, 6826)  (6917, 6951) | 0.93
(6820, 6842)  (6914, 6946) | 1.11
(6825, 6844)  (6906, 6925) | 1.16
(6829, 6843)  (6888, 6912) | 1.23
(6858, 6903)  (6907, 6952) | 1.03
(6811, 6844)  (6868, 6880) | 1.07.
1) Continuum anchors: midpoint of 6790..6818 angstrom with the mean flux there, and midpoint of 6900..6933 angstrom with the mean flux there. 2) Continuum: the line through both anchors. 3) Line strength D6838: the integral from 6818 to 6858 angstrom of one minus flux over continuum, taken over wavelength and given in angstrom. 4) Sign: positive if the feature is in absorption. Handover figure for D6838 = 5.31 angstrom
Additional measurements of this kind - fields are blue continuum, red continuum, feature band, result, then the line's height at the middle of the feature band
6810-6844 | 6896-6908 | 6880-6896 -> 0.2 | 21.7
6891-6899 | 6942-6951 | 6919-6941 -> -0.8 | 20.7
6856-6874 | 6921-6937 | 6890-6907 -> -1.4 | 20.2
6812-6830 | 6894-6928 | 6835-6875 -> 4.2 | 21.4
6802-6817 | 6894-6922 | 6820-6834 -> 1.9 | 23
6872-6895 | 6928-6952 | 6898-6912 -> -0.5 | 21.4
